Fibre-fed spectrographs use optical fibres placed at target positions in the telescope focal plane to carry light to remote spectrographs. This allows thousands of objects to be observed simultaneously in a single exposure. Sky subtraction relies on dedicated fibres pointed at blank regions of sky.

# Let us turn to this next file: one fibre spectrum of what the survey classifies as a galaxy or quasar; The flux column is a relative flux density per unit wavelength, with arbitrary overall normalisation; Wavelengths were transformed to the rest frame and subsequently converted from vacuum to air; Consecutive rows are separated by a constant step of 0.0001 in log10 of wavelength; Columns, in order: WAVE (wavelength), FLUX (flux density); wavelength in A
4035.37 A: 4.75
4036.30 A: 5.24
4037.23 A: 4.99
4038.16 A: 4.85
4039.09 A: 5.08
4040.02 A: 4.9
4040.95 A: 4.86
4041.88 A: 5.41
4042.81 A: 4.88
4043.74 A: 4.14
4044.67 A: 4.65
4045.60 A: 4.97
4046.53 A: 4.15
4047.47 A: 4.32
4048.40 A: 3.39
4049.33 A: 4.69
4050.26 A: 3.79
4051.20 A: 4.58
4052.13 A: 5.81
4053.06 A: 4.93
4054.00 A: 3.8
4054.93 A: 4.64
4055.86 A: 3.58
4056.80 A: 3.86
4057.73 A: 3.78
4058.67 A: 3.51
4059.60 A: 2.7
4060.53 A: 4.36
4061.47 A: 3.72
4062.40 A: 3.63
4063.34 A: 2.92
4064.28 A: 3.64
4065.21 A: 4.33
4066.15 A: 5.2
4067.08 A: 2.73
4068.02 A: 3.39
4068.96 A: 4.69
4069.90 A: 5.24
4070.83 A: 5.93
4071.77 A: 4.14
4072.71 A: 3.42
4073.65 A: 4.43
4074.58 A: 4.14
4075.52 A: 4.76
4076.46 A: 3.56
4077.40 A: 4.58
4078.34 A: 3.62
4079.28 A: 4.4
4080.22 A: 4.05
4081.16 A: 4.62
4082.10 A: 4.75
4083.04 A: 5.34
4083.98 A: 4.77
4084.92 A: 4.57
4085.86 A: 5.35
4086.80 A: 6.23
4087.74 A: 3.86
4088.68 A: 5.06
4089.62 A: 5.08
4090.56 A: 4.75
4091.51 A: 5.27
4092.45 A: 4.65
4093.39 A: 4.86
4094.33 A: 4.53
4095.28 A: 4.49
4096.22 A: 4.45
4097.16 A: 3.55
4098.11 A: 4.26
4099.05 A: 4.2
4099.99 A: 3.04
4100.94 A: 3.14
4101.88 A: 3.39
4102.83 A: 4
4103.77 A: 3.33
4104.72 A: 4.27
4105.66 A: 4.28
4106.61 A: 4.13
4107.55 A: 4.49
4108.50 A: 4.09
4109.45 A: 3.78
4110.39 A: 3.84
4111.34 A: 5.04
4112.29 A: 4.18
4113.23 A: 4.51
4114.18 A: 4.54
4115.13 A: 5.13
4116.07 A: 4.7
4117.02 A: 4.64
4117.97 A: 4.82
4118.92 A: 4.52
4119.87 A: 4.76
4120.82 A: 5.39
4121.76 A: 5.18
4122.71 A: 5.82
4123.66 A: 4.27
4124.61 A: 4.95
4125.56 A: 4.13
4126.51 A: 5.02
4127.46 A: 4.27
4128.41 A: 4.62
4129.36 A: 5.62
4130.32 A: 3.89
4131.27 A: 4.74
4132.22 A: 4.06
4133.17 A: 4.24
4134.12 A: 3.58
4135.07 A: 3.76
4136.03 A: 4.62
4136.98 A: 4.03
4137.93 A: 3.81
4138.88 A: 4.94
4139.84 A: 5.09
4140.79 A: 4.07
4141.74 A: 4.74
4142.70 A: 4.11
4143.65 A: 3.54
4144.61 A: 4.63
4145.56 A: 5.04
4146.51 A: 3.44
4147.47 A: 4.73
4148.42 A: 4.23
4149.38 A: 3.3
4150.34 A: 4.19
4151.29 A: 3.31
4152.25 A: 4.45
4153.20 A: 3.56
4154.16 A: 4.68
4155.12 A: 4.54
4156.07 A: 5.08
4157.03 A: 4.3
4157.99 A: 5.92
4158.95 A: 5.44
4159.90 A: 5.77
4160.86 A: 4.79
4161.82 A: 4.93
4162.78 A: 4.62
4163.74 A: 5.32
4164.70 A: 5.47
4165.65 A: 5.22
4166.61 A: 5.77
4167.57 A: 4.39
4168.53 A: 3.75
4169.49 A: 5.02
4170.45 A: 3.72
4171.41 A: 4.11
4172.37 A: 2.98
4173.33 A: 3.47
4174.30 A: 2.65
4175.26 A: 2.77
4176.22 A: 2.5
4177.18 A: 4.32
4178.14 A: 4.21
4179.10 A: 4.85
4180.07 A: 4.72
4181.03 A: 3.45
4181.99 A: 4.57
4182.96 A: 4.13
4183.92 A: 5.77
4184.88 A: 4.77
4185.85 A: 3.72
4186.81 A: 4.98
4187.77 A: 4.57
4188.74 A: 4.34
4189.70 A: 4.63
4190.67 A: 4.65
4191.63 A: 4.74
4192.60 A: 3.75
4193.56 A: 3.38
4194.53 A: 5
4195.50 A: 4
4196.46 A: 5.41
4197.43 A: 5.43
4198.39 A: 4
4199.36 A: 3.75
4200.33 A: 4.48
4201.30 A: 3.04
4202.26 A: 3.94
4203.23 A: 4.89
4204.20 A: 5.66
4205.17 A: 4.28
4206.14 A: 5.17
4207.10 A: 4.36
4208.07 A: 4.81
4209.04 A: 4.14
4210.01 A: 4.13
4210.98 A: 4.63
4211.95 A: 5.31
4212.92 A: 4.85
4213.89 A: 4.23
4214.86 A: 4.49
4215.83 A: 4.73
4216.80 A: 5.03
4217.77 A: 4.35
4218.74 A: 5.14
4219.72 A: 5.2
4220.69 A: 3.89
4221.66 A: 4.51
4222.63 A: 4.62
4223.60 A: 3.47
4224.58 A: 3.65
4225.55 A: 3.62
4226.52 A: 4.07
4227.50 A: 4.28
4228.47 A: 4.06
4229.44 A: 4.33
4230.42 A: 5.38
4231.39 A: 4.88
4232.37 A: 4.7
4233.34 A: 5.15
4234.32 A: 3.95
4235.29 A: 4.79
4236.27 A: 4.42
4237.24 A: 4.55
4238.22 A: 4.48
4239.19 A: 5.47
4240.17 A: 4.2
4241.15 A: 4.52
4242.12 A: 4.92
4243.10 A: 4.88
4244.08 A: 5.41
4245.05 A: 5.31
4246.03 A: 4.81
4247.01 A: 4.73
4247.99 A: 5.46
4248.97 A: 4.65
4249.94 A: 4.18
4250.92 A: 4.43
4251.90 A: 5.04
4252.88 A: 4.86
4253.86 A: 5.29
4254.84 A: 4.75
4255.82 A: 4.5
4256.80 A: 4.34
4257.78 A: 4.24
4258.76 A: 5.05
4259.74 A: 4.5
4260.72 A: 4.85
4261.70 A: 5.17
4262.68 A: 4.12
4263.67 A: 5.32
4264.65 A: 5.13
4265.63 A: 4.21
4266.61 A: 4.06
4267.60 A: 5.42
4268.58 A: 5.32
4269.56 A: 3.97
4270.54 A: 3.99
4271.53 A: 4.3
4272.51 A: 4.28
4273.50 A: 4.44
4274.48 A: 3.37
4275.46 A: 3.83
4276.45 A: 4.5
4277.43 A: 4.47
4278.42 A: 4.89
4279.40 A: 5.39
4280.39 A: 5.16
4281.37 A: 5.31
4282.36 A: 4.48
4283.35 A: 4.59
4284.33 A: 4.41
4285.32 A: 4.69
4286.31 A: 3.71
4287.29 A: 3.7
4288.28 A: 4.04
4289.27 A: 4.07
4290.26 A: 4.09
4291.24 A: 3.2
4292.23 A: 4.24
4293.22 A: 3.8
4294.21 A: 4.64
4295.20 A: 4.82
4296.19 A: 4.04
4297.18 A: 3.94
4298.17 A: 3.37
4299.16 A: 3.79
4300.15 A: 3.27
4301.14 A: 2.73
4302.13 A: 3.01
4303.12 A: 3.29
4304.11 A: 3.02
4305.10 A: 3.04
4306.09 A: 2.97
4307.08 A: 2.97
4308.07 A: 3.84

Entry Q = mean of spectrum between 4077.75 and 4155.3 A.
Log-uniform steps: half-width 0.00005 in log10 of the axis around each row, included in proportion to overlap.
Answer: 4.41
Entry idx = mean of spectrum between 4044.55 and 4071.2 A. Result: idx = 4.16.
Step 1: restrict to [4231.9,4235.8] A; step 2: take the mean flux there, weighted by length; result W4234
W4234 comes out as 4.65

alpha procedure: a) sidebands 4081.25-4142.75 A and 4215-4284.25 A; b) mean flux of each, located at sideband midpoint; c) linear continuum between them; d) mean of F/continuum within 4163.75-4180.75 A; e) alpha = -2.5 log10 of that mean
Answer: 0.10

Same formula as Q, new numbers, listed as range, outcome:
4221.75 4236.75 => 4.36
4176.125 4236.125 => 4.46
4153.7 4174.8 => 4.63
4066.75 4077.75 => 4.26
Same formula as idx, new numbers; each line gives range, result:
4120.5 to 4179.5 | 4.42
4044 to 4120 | 4.31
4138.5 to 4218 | 4.44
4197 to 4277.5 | 4.57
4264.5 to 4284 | 4.55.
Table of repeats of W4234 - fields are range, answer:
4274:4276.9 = 3.89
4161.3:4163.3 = 4.77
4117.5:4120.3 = 4.69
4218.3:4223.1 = 4.67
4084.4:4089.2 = 5.02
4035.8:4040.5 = 5.01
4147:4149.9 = 4.08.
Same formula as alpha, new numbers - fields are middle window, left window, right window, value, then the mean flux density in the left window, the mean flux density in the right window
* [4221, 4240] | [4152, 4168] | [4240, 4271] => 0.087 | 4.97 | 4.75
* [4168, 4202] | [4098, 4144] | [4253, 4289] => 0.071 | 4.36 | 4.55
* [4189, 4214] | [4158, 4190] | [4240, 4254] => 0.025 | 4.44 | 4.85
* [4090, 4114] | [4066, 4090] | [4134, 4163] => 0.077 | 4.53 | 4.44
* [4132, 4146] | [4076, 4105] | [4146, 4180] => 0.018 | 4.39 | 4.34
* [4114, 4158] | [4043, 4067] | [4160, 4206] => -0.049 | 4.11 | 4.38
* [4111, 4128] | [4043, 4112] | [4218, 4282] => -0.099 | 4.27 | 4.62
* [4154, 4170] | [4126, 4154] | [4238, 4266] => -0.147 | 4.27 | 4.79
